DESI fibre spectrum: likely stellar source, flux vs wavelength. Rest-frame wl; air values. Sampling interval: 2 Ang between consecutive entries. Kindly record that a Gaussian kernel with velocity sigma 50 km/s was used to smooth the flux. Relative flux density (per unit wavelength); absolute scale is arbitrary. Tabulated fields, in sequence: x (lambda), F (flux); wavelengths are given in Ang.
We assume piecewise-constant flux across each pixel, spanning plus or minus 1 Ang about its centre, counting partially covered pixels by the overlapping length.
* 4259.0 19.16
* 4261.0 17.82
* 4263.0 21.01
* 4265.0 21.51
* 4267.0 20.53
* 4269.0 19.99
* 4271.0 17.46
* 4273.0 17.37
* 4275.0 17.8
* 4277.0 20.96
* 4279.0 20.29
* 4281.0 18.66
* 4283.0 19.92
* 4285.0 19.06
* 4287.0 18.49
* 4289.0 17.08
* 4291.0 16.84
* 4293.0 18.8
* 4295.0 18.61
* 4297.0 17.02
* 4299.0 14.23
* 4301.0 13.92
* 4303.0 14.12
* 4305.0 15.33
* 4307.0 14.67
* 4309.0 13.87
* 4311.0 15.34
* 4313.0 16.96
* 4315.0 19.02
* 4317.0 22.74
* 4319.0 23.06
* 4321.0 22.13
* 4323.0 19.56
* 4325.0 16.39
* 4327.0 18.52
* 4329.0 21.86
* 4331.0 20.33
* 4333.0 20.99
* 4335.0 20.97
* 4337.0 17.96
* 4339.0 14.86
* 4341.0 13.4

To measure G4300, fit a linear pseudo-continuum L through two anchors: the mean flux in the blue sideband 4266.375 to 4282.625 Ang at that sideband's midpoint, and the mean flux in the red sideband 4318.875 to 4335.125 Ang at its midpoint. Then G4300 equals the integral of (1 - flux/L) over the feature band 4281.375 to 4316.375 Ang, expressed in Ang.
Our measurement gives 5.1 Ang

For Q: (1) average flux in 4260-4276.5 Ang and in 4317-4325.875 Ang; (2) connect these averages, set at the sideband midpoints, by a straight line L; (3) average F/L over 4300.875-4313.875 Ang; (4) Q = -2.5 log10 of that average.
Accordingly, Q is 0.33 mag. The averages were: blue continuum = 19.2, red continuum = 20.6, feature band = 14.9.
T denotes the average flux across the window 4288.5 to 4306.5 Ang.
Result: 16.1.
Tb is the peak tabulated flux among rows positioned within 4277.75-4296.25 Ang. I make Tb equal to 20.29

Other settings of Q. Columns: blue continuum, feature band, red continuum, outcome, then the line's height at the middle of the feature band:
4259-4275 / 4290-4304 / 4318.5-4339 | 0.20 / 19.6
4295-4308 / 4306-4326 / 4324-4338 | -0.06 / 17.3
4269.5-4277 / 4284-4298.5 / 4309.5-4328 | 0.04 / 18.6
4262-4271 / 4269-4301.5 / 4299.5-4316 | 0.00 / 18.1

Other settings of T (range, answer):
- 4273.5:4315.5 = 17.2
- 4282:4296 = 18.4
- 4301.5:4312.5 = 14.7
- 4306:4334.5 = 19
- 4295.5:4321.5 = 17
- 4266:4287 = 19.2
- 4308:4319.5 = 18.3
